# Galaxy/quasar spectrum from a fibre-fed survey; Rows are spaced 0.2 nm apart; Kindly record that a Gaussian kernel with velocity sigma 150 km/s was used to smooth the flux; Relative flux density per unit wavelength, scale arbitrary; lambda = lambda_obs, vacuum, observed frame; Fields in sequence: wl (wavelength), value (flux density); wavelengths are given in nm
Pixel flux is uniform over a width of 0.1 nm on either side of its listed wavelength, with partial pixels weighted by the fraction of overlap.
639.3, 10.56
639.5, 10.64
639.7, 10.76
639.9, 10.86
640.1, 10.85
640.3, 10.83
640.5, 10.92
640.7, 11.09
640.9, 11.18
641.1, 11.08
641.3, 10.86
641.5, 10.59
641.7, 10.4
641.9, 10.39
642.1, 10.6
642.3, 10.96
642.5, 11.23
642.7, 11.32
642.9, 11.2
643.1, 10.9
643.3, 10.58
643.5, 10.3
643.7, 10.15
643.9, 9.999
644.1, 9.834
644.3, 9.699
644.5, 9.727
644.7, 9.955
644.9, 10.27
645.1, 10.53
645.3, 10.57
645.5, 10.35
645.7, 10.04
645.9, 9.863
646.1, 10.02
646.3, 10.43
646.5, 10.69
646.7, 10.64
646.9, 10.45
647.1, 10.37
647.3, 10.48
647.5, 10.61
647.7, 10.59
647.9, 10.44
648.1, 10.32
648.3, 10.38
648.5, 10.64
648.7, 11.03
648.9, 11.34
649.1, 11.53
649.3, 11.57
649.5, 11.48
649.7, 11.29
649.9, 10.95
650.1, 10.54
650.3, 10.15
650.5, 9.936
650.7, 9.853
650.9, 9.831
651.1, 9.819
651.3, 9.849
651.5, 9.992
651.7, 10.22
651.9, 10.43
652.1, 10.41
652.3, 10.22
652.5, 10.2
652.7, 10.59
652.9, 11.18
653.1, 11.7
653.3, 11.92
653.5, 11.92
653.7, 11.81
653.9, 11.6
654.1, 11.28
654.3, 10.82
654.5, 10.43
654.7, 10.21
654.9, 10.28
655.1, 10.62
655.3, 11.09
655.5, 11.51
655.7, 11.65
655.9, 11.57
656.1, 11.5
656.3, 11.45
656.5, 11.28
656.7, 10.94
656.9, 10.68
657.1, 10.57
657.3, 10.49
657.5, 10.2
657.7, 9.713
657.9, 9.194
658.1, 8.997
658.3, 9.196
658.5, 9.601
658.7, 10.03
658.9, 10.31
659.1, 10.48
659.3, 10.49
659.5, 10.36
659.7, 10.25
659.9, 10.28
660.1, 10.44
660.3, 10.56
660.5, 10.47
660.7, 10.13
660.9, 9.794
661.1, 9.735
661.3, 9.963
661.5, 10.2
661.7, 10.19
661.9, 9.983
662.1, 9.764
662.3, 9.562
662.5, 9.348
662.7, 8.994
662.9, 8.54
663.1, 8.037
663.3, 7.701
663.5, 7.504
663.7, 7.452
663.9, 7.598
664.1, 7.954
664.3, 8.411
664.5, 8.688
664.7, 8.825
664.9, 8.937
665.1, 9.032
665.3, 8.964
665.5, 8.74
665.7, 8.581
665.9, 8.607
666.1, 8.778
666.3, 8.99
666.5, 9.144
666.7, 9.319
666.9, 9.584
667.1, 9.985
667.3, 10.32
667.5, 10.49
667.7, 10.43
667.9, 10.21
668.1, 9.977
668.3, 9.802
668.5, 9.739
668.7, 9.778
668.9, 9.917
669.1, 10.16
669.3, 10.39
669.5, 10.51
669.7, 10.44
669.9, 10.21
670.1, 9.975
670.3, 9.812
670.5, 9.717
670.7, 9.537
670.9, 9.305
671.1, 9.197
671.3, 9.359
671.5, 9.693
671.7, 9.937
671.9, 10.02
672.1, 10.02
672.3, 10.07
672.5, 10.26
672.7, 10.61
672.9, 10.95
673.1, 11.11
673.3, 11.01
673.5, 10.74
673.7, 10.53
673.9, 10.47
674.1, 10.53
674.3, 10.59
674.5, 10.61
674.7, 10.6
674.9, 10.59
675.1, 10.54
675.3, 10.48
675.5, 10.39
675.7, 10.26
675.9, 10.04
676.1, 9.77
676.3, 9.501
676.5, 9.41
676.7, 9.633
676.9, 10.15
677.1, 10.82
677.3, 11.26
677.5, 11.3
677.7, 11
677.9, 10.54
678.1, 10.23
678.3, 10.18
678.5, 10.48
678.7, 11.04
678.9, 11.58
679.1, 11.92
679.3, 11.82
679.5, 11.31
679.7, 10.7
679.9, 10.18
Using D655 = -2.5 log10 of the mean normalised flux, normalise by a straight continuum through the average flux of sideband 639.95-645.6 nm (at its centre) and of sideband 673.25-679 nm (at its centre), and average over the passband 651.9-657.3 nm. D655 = -0.05 mag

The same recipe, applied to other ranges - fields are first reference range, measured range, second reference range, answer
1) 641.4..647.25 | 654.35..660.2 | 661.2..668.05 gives -0.098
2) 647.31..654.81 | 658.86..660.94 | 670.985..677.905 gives 0.025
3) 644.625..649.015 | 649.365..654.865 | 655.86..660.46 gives -0.029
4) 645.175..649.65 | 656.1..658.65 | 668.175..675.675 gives 0.023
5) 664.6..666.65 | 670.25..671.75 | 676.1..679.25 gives 0.010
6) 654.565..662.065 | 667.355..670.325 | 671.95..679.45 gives 0.038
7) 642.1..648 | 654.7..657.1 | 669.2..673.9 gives -0.078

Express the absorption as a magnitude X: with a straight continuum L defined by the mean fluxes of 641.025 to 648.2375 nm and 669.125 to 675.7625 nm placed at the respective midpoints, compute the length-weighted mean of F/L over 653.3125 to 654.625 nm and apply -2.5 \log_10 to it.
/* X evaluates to -0.09 mag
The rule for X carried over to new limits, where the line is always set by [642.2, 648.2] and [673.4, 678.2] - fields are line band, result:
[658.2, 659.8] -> 0.03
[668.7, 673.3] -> 0.04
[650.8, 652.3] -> 0.03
